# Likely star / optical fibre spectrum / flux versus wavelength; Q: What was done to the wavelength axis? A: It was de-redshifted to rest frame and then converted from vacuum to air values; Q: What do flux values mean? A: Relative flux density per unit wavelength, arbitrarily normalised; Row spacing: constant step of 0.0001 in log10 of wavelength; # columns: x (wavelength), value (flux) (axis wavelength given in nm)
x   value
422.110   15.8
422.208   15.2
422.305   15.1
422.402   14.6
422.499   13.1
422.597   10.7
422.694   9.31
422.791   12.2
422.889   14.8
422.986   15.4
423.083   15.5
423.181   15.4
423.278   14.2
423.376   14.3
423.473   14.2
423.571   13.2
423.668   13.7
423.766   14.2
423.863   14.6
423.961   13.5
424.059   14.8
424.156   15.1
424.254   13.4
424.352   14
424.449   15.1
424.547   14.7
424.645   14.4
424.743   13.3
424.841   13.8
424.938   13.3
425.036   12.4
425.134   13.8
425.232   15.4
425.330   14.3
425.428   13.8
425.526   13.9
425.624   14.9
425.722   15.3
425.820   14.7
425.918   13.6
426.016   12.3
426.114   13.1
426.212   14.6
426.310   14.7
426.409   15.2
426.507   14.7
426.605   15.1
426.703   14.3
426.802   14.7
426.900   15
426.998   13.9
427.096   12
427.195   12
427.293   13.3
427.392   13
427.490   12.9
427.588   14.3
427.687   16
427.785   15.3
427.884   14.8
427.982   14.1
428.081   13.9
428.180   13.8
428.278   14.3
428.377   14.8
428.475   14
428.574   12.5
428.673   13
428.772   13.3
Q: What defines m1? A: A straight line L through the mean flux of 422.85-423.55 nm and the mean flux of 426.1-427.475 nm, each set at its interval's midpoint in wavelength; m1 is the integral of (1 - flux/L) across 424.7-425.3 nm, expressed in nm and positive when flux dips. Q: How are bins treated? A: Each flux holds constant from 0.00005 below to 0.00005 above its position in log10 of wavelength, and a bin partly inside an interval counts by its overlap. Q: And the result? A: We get 0.03 nm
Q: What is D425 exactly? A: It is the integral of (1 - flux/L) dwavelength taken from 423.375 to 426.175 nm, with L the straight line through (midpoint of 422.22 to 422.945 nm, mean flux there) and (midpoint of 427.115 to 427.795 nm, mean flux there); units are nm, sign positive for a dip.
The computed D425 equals -0.16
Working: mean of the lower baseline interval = 13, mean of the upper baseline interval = 13.7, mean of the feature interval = 14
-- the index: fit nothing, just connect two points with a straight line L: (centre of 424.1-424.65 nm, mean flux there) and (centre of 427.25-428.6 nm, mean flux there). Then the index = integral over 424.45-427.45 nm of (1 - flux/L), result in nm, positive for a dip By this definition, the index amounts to 0.06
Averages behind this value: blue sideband 14.5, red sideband 14.1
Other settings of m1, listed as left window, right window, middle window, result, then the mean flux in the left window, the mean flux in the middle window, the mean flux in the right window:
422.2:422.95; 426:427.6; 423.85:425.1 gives -0.06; 13.1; 14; 13.9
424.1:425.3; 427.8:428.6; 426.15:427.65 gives 0.01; 14.1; 14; 14.1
